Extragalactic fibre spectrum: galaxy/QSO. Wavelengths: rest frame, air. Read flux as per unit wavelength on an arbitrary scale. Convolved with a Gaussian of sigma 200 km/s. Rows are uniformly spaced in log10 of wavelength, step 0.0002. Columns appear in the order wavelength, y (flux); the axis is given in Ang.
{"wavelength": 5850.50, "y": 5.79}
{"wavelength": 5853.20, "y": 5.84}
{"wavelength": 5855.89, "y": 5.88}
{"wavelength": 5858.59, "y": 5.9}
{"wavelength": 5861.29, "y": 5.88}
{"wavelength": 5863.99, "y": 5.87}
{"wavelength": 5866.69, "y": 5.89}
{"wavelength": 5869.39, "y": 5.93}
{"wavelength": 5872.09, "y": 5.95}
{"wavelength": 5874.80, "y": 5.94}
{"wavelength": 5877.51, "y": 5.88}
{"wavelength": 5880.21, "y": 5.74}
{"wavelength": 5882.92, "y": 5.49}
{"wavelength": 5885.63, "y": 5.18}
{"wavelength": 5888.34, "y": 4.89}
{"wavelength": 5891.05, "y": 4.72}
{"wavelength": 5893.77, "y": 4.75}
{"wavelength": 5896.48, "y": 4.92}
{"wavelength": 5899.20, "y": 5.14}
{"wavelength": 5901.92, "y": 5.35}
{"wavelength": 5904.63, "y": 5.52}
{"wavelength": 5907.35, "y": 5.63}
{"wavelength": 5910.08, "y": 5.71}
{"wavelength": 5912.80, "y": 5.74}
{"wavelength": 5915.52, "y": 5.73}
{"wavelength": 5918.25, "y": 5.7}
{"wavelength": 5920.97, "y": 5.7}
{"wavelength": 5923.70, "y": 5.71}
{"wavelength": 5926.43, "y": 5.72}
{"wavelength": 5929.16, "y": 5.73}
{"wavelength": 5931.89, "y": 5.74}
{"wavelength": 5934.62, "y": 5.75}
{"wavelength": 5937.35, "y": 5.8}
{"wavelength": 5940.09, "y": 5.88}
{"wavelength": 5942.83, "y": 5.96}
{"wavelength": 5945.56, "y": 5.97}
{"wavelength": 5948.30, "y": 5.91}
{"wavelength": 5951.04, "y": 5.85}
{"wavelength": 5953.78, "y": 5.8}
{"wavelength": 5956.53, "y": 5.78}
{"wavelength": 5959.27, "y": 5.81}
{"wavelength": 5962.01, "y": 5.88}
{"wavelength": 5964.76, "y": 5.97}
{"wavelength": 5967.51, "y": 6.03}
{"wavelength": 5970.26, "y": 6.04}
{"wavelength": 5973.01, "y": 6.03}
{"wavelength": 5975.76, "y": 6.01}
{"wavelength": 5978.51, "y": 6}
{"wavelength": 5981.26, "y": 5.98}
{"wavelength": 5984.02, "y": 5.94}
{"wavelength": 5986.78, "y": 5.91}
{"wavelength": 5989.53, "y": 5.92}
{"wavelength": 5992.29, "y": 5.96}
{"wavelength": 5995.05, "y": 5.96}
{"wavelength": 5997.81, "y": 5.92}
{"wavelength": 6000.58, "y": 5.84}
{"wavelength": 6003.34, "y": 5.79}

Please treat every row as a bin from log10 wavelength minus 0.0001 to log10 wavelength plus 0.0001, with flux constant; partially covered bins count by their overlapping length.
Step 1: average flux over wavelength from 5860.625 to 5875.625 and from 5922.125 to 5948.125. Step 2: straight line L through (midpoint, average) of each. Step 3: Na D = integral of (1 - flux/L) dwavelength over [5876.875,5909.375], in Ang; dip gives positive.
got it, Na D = 3.4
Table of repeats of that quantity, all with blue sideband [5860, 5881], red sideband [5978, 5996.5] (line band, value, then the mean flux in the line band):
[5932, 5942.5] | 0.2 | 5.81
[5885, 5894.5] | 1.7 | 4.87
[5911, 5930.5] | 0.7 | 5.72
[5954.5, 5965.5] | 0.2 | 5.85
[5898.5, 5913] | 1.0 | 5.51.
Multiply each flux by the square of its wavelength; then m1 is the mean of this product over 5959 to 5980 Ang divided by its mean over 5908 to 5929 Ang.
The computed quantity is 1.07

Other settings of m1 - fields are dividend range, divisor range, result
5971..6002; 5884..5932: 1.13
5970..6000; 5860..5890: 1.09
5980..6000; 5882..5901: 1.23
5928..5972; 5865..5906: 1.11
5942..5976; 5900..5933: 1.06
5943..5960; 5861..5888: 1.05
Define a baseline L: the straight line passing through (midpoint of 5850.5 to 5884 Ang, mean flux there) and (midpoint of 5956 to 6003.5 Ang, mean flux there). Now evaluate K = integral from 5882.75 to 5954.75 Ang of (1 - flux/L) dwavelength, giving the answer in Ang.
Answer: 4.1 Ang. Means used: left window 5.85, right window 5.94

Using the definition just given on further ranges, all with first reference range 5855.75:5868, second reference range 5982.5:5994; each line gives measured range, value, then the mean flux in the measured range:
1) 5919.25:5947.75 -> 0.5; 5.8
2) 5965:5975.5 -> -0.2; 6.02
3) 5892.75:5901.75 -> 1.4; 5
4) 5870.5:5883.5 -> 0.2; 5.82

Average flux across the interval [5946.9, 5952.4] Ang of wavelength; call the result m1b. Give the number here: 5.88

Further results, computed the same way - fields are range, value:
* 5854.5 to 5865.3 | 5.88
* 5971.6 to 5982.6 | 6.01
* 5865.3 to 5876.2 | 5.93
